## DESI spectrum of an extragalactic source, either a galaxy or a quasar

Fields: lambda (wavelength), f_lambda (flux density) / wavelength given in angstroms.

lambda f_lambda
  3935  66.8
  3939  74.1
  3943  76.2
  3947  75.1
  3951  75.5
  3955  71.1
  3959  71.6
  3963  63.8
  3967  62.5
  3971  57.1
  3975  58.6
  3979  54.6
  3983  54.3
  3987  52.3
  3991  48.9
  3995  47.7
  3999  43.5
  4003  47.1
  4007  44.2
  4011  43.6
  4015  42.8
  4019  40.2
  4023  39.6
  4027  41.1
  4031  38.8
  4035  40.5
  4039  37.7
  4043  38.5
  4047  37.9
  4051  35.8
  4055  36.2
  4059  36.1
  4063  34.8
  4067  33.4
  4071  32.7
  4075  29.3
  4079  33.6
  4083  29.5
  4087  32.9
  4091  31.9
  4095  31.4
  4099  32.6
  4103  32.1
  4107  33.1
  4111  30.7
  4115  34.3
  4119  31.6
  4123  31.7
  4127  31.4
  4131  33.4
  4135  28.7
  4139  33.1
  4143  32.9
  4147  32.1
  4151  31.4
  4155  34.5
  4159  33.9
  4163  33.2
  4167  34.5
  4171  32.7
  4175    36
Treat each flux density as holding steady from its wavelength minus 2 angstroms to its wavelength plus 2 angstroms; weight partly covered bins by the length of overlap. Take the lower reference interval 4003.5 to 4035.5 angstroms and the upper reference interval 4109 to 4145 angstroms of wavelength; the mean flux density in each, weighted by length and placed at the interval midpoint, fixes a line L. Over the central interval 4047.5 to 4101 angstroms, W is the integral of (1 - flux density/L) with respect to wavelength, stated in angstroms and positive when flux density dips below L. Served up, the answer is 5.1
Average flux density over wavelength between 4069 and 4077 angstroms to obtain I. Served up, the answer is 31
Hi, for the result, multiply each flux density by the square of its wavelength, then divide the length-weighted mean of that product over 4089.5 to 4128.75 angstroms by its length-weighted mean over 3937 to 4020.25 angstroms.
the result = 0.60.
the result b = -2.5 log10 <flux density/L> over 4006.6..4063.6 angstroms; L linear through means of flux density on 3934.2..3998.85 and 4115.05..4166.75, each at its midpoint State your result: 0.28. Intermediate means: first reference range 62.5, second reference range 32.5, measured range 39.2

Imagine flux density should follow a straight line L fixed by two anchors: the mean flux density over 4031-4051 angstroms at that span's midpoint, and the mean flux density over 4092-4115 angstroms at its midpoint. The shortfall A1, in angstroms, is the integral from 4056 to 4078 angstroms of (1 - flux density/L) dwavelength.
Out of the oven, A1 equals 1.5 angstroms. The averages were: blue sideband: 38.4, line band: 33.4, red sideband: 32.2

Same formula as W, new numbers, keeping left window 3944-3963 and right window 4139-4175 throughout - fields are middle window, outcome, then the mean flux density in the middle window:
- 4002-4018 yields 4.6 angstroms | 44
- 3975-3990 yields 2.9 angstroms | 54.1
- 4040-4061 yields 6.6 angstroms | 36.9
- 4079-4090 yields 3.6 angstroms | 31.7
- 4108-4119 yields 2.4 angstroms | 32.4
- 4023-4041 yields 5.6 angstroms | 39.5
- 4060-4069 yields 3.0 angstroms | 34.3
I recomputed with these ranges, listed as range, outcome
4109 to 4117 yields 32.5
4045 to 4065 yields 36.2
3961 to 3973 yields 61.1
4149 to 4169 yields 33.5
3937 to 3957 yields 74.4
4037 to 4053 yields 37.5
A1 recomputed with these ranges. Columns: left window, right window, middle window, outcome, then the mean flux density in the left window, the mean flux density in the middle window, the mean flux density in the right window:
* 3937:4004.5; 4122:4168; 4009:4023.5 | 3.2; 60.9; 41.8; 32.5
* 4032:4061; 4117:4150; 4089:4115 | 1.3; 37.6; 32.1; 31.8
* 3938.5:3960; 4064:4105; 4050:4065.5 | 1.8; 74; 35.6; 32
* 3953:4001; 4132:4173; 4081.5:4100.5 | 4.4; 57.2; 31.7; 32.7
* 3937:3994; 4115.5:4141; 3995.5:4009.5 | 2.8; 63.7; 45.2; 31.8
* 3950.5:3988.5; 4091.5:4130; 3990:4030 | 7.3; 61.7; 43.6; 32.1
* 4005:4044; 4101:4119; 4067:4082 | 1.7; 40.8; 31.9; 32.4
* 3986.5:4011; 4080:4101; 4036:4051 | 0.6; 46.7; 37.9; 31.8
